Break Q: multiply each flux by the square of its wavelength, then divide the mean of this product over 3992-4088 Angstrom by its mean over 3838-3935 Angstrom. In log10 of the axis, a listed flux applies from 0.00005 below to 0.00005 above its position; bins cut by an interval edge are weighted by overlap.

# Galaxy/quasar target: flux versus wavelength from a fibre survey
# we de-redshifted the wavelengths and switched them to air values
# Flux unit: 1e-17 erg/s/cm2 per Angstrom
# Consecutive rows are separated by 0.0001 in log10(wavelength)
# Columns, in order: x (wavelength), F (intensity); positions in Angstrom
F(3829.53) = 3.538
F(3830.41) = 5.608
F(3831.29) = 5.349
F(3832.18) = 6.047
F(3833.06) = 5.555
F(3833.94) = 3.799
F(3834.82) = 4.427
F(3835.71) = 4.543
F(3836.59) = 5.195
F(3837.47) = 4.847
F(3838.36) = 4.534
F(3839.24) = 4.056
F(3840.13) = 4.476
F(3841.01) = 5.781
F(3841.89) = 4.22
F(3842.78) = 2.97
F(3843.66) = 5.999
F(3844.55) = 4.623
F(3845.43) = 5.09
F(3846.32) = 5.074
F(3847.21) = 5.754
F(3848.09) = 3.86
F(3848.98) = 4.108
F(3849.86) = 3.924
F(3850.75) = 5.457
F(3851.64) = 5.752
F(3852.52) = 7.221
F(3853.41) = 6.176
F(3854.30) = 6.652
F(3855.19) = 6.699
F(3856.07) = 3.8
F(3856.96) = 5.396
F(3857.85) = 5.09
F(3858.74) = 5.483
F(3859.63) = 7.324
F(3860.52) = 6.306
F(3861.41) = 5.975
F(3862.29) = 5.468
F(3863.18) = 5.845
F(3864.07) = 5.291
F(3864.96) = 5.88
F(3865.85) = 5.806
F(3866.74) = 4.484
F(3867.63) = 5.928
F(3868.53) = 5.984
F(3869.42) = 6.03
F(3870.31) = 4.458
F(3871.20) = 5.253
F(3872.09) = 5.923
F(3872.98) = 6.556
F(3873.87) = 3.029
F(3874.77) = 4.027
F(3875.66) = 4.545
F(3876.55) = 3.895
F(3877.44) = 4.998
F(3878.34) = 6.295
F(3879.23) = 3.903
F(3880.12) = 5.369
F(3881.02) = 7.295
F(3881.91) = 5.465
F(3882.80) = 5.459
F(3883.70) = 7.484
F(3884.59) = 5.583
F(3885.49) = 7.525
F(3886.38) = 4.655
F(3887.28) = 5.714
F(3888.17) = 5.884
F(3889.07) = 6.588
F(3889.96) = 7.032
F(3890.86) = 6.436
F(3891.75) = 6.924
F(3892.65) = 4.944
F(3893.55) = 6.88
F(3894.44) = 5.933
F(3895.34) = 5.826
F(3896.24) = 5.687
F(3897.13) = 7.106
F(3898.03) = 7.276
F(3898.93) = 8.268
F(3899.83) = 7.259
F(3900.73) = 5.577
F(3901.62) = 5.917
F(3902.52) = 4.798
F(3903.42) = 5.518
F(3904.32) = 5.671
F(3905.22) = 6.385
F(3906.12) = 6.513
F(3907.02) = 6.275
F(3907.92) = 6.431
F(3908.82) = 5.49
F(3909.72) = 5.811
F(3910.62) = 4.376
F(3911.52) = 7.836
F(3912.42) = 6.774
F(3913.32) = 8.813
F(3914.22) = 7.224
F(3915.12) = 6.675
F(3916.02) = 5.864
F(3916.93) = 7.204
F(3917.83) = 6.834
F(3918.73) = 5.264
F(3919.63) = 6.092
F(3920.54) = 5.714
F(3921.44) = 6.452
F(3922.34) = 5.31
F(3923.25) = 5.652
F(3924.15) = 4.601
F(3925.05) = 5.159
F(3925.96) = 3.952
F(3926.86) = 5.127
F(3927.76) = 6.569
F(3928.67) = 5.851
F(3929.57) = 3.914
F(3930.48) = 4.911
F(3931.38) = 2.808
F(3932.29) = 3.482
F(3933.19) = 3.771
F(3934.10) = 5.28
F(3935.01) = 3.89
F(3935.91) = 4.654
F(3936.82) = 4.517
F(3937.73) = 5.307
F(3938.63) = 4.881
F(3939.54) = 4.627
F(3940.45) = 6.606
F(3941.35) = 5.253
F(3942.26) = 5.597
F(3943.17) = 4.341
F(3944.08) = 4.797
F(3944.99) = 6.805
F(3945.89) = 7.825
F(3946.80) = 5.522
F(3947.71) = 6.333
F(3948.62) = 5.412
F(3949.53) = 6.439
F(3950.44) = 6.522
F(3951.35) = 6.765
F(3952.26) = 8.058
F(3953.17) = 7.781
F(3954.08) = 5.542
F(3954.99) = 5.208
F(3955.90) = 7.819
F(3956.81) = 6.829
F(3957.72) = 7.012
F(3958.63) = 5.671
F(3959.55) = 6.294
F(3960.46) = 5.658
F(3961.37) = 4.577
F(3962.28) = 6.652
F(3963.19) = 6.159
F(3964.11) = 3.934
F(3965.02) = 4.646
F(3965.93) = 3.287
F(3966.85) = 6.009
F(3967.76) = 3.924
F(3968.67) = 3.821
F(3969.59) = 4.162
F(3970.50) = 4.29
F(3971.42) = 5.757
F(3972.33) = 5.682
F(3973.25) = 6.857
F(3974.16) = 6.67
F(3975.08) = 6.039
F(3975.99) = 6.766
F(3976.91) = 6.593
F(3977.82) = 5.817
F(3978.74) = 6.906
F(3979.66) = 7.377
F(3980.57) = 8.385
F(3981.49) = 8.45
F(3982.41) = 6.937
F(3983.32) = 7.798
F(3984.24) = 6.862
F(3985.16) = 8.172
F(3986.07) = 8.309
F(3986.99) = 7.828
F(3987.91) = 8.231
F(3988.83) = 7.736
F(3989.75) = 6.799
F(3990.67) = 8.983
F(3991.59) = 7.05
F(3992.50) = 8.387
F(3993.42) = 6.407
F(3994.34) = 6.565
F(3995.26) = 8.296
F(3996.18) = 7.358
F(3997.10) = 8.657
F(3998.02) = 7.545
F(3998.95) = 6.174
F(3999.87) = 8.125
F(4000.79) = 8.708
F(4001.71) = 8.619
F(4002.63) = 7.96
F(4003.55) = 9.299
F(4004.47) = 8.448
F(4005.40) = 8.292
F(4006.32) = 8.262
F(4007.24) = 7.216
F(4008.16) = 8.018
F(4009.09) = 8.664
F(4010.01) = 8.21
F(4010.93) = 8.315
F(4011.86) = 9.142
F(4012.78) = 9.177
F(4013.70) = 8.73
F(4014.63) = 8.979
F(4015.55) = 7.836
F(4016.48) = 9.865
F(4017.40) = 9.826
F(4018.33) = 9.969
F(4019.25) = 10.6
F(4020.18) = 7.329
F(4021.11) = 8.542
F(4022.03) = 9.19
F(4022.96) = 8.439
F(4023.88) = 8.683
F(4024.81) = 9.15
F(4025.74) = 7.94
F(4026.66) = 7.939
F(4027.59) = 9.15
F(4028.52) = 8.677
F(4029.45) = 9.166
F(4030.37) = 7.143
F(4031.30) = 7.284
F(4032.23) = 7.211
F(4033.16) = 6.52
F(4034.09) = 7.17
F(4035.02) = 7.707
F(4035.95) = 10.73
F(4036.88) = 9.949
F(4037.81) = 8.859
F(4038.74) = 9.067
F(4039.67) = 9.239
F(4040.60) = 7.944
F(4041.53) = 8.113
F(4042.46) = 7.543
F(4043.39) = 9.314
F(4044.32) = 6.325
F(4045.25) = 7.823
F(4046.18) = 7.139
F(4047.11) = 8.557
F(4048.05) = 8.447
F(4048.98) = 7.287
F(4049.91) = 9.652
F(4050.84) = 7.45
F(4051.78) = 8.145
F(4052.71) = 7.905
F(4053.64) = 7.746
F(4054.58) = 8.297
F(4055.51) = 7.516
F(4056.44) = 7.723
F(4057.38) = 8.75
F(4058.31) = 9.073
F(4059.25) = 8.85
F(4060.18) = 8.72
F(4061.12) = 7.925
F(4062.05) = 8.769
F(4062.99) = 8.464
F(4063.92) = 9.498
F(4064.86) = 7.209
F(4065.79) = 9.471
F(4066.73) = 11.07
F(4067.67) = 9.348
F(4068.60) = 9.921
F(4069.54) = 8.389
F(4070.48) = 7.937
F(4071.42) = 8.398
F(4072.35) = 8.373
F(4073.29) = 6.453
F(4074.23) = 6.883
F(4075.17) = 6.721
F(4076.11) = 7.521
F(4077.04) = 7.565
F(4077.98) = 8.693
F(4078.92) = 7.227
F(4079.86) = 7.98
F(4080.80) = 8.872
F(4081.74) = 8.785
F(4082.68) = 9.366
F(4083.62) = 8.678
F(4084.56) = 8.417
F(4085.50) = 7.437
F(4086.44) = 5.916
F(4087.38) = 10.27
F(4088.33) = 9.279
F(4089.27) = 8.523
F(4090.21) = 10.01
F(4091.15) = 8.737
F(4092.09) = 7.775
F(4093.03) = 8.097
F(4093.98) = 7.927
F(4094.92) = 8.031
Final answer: 1.6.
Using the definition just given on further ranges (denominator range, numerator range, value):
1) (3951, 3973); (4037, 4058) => 1.51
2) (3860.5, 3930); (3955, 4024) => 1.31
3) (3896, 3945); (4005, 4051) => 1.57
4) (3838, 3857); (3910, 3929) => 1.24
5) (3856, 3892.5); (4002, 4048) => 1.62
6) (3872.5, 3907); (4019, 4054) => 1.51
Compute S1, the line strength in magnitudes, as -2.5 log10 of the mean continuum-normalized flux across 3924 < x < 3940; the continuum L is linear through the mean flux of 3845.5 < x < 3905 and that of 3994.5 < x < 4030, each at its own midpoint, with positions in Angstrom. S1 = 0.43 mag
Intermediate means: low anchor 5.72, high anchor 8.52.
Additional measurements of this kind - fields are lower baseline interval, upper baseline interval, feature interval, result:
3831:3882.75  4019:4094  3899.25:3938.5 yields 0.10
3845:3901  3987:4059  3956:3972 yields 0.35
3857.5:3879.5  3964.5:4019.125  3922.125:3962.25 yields 0.19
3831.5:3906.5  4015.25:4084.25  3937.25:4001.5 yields 0.11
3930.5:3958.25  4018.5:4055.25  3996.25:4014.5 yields -0.12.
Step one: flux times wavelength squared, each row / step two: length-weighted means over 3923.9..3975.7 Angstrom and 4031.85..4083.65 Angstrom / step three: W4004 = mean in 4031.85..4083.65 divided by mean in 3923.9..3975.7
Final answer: 1.61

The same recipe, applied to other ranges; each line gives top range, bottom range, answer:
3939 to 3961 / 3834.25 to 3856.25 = 1.30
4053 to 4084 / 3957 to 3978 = 1.60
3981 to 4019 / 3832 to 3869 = 1.68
